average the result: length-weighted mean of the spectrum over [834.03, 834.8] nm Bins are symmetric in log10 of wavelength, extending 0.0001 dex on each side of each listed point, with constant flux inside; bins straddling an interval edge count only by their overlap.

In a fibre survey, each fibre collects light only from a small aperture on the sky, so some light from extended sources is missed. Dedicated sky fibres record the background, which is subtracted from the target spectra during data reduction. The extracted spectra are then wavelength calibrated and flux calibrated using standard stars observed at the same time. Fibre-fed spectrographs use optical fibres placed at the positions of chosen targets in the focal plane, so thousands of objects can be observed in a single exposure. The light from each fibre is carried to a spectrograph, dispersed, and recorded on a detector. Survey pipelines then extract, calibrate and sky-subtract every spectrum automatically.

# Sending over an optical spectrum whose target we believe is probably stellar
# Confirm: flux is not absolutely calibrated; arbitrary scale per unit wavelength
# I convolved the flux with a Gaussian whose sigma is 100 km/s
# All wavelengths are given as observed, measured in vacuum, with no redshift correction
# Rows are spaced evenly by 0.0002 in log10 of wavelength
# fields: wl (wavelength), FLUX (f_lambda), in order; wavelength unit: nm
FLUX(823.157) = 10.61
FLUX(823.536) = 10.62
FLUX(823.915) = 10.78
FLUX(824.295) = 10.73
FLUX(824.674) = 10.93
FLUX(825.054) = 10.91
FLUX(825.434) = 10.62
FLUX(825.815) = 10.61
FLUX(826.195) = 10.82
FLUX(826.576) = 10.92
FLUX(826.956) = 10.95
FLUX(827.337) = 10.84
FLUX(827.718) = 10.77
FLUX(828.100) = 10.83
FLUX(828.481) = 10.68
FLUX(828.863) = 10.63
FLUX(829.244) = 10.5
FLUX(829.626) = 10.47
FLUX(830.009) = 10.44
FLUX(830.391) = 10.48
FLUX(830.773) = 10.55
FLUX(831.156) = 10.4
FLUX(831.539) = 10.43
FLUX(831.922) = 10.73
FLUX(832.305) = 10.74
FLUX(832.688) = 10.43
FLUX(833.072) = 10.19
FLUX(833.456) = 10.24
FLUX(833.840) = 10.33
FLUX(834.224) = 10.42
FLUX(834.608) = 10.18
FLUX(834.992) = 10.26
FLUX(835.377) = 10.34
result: 10.3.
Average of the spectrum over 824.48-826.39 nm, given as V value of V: 10.8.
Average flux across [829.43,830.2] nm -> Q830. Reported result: 10.4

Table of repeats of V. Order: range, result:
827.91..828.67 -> 10.8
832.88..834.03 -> 10.2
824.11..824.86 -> 10.8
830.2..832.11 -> 10.5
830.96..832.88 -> 10.5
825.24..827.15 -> 10.8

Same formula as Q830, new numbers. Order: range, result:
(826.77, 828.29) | 10.8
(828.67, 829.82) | 10.5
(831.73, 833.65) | 10.5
